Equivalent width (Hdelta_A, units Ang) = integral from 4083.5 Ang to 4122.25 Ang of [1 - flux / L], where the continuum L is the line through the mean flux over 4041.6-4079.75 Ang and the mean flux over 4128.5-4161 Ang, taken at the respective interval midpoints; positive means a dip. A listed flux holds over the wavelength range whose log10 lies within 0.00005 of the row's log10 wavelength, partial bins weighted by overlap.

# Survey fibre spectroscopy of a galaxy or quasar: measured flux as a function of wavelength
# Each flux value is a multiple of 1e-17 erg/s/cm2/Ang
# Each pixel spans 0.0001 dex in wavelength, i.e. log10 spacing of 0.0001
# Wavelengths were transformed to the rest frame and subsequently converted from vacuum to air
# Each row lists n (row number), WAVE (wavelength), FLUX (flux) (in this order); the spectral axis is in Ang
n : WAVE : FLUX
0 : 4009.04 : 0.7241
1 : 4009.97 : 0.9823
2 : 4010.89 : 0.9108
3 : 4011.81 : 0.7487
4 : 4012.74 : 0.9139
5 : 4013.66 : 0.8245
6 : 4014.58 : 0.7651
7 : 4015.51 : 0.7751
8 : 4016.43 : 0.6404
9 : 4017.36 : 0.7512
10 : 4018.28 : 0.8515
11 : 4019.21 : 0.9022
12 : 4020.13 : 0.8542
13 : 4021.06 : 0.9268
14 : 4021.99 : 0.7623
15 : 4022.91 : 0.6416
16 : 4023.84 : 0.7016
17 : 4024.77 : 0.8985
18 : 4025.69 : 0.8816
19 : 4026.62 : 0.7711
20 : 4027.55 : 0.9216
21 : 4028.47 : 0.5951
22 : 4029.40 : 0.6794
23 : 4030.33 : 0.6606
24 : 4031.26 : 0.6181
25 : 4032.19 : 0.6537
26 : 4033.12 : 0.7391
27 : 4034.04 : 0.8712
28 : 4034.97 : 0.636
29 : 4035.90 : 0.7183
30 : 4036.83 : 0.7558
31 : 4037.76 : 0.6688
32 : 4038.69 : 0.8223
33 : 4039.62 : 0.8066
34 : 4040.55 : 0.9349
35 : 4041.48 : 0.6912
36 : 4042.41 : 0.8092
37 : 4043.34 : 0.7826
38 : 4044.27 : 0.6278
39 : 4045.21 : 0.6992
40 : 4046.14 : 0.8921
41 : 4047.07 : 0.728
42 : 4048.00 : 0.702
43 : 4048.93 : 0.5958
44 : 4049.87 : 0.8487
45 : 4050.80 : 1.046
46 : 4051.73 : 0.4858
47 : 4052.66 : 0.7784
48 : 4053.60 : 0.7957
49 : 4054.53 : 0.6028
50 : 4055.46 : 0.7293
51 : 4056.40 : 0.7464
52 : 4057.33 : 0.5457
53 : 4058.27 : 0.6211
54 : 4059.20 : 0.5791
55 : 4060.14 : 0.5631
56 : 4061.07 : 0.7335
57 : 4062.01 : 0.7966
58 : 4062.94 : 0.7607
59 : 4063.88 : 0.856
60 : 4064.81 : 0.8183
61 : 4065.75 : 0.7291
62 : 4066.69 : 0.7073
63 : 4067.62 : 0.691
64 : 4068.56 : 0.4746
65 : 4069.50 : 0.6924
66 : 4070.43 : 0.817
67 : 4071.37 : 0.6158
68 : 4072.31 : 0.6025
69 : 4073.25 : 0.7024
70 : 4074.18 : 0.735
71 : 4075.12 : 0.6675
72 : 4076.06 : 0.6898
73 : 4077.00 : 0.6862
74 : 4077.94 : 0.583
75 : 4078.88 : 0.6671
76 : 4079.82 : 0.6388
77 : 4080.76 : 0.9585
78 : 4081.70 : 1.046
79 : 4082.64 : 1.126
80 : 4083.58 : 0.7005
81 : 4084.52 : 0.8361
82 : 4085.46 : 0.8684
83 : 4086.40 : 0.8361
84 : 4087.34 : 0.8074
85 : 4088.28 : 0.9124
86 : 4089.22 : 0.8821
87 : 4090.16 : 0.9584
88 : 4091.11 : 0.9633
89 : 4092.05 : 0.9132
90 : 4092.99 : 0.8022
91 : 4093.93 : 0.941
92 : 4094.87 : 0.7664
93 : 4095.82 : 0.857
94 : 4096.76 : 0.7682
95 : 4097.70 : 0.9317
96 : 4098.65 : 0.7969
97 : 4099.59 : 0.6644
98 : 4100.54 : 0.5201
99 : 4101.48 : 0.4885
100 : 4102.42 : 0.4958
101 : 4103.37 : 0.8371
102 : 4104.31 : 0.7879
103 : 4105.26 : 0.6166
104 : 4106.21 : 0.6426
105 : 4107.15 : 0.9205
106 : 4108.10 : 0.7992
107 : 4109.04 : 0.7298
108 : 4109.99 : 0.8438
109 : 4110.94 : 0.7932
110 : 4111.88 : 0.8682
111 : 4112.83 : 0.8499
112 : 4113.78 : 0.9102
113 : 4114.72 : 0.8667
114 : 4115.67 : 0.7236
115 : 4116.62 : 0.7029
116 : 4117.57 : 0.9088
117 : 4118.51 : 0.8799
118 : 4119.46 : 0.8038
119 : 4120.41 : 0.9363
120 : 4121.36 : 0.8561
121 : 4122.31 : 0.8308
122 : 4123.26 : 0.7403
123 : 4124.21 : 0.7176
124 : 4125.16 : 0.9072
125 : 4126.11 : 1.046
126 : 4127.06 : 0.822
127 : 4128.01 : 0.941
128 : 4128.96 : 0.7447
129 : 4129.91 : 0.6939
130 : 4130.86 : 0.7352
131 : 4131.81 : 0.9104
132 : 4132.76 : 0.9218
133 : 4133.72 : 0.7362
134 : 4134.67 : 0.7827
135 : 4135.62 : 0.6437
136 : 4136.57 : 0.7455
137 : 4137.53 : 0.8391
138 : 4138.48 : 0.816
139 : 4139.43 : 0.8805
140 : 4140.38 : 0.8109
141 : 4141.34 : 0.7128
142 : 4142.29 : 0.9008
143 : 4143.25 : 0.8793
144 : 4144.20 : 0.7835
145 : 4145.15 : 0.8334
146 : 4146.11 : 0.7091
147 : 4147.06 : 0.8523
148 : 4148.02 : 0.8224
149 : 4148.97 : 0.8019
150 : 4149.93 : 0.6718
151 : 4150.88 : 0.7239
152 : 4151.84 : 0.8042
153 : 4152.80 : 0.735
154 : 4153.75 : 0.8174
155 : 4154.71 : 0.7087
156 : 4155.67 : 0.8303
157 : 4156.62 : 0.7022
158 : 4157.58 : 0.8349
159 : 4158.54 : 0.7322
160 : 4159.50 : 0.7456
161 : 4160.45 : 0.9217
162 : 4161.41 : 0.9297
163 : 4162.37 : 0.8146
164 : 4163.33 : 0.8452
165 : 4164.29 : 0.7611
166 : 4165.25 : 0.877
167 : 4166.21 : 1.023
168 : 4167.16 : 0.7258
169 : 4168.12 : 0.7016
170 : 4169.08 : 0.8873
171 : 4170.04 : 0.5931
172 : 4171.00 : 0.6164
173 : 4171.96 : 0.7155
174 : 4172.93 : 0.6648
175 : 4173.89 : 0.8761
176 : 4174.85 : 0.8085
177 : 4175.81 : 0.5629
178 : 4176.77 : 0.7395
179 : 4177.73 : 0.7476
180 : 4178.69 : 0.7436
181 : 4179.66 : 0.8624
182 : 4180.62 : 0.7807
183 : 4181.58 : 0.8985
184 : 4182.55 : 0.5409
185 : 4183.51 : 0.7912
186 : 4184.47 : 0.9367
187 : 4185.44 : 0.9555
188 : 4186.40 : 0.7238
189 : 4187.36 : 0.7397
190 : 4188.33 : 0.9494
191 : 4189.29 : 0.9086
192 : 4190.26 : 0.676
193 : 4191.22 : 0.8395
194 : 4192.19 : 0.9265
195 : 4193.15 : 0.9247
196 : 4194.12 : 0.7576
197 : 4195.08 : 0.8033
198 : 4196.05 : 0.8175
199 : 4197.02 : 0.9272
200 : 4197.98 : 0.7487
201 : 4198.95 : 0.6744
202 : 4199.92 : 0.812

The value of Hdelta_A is -3.1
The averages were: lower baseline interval 0.704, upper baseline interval 0.788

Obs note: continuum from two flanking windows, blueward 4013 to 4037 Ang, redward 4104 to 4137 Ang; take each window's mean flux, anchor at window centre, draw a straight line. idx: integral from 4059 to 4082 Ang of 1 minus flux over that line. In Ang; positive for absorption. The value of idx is 2.2 Ang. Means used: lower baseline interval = 0.763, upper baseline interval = 0.81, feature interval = 0.711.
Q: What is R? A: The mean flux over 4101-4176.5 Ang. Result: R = 0.79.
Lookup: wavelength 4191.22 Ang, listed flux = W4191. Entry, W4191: 0.8395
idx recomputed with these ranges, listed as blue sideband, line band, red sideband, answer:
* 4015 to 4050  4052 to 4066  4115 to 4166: 1.1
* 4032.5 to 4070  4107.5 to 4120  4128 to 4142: -0.8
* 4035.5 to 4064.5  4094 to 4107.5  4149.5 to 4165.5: 0.6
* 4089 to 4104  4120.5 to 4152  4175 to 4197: -0.6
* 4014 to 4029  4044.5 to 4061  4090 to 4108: 1.7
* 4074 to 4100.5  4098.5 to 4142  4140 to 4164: 1.0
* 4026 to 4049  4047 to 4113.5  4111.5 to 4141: 2.1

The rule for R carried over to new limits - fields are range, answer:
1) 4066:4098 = 0.789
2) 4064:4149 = 0.791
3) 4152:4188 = 0.782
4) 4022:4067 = 0.735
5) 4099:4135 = 0.789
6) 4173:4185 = 0.771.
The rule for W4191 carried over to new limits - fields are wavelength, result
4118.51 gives 0.8799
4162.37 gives 0.8146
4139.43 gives 0.8805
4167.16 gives 0.7258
